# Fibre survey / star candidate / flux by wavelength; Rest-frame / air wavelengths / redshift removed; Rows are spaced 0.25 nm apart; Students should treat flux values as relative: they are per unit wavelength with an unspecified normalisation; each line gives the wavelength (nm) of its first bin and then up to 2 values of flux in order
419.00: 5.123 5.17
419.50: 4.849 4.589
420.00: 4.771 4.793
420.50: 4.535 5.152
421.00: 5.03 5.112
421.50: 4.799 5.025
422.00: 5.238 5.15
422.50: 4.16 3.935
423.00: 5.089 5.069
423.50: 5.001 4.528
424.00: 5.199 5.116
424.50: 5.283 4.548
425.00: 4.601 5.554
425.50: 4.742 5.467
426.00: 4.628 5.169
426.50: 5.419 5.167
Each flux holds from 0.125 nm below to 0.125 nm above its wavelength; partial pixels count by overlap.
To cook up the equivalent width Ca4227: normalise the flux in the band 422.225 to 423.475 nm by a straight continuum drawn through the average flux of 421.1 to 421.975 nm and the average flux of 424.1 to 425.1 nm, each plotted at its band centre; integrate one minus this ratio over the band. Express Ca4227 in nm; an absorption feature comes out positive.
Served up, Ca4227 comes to 0.07 nm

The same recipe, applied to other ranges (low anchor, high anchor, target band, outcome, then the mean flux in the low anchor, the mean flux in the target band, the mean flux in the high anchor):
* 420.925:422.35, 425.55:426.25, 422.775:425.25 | 0.06 nm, 5.06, 4.93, 5.04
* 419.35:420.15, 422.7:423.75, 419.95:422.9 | -0.02 nm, 4.75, 4.81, 4.8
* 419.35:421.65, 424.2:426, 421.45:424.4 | 0.04 nm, 4.85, 4.86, 5.01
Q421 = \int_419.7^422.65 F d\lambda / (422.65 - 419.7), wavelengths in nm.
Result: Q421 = 4.86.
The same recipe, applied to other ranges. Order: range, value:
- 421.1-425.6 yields 4.9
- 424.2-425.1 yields 4.88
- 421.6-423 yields 4.74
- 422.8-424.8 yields 4.96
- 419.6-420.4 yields 4.72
